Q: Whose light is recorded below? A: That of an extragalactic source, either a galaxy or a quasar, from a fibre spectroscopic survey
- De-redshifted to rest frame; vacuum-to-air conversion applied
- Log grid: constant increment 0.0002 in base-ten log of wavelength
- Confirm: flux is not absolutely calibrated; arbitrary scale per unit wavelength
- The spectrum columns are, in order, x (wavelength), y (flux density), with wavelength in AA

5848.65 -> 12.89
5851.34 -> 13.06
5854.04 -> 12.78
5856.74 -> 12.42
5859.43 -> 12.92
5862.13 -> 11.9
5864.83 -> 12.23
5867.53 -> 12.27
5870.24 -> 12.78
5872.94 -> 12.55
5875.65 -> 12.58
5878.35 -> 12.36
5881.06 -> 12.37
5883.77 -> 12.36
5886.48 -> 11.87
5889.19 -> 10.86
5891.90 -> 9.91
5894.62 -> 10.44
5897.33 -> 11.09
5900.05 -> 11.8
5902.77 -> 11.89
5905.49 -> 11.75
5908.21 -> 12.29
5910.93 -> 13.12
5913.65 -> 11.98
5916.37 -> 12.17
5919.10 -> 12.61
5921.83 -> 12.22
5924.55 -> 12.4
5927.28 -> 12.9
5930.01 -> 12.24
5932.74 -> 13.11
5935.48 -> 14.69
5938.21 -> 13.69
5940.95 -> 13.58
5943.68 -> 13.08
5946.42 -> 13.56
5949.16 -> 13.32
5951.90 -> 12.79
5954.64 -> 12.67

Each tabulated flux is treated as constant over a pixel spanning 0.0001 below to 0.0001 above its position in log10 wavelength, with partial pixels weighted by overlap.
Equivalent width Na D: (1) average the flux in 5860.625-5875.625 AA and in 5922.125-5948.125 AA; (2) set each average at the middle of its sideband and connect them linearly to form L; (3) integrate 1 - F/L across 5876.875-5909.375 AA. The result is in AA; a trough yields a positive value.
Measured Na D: 2.81 AA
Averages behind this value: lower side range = 12.4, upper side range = 13.2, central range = 11.6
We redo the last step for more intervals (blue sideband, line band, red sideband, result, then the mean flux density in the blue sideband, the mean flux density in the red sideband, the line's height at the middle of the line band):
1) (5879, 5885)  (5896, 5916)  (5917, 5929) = 0.7 AA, 12.4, 12.5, 12.4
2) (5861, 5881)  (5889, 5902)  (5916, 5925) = 1.6 AA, 12.4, 12.4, 12.4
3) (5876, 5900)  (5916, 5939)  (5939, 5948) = -0.1 AA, 11.5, 13.4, 12.9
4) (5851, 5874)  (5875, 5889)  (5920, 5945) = 0.6 AA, 12.5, 13.1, 12.7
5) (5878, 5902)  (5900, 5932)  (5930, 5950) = 0.4 AA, 11.4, 13.5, 12.5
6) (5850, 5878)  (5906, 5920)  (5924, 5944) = 0.7 AA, 12.5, 13.3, 13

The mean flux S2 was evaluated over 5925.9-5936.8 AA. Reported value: 13.2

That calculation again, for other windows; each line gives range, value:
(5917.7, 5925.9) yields 12.4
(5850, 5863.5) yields 12.6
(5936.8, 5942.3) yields 13.6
